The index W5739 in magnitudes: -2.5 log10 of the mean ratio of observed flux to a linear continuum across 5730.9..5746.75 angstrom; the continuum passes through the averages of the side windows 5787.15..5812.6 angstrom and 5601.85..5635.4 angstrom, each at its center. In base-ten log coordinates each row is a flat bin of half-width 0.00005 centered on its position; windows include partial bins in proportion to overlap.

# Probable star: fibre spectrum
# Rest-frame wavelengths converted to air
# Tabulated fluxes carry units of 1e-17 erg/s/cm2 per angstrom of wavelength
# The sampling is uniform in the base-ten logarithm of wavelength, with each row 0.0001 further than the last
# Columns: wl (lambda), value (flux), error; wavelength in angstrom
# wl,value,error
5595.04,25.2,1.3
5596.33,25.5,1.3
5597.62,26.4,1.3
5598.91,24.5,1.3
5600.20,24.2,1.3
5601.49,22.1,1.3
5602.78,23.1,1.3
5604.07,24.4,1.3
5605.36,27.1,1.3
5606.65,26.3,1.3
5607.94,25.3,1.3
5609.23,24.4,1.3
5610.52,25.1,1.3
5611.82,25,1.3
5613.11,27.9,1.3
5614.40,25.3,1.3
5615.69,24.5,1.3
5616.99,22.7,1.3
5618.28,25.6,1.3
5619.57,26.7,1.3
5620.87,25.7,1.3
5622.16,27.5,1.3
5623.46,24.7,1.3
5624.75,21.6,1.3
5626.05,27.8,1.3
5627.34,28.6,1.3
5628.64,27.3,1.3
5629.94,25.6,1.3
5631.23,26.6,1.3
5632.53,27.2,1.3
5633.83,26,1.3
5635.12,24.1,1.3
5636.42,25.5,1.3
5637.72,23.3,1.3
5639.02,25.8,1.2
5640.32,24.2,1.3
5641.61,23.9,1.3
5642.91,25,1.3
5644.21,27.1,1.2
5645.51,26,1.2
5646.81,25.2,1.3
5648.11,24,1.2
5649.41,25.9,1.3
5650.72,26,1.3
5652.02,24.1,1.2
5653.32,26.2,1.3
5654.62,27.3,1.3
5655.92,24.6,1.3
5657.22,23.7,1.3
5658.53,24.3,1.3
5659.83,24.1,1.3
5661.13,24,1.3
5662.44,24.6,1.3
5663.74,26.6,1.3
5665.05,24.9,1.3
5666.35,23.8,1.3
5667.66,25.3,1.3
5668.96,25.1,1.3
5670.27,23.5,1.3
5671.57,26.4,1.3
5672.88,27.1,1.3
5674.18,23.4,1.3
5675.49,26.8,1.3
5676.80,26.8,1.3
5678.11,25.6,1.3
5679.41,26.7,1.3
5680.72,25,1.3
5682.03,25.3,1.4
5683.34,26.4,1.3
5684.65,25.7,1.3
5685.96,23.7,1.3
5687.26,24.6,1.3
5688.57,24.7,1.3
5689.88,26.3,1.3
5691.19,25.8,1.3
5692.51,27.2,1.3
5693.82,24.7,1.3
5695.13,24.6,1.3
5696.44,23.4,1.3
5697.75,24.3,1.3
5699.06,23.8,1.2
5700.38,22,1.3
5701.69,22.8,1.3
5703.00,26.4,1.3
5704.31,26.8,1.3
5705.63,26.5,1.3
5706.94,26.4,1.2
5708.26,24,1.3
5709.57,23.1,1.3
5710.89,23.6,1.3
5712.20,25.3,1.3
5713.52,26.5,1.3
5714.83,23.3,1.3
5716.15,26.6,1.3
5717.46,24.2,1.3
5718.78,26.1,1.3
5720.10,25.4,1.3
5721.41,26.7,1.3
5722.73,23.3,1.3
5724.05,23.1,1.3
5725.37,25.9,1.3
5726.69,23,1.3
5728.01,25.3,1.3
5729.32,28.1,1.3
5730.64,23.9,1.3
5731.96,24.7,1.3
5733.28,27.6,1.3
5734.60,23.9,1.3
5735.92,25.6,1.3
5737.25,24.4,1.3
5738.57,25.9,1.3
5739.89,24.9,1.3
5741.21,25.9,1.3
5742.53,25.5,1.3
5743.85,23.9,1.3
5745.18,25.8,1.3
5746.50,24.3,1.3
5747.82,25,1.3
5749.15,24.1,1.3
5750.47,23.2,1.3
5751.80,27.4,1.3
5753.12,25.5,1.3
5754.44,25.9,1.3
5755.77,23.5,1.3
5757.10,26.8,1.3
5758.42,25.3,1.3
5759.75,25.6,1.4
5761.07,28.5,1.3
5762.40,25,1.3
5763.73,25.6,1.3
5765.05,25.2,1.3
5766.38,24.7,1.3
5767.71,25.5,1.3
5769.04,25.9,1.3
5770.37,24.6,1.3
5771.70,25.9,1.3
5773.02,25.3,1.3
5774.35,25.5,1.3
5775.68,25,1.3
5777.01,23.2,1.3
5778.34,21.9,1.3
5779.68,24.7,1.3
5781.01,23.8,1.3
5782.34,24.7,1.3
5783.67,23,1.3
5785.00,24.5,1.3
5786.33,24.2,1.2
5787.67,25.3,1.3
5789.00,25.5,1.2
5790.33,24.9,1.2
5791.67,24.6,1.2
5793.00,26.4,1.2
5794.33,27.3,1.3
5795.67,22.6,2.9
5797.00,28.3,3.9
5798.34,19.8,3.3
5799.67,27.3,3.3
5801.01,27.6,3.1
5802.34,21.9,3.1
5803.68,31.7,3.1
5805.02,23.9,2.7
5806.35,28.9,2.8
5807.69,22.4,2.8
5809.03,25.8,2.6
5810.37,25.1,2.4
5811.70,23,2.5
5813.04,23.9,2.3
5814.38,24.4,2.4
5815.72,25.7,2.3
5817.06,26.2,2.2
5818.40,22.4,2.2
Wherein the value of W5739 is 0.01 mag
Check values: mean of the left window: 25.6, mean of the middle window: 25.2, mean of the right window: 25.4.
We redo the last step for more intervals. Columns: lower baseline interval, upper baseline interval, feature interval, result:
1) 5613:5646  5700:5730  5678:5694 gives -0.01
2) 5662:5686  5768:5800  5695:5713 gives 0.03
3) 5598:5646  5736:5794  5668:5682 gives -0.02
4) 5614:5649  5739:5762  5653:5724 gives 0.01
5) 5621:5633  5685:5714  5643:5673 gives 0.02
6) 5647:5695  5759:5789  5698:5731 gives 0.01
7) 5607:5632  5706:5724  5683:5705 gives 0.01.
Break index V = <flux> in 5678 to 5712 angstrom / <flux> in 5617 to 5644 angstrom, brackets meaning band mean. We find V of 0.98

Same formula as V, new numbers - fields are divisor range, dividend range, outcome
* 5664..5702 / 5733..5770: 1.01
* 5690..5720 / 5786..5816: 1.01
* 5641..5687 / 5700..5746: 0.99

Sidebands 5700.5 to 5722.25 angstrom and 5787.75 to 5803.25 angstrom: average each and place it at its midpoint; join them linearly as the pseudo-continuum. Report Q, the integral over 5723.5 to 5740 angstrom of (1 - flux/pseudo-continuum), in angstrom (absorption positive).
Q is 0.0 angstrom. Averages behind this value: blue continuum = 25.1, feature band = 25.1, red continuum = 25.2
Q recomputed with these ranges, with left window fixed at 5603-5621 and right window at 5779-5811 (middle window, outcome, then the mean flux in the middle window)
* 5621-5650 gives -0.3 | 25.6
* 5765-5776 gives 0.0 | 25.3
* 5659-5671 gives 0.3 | 24.7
